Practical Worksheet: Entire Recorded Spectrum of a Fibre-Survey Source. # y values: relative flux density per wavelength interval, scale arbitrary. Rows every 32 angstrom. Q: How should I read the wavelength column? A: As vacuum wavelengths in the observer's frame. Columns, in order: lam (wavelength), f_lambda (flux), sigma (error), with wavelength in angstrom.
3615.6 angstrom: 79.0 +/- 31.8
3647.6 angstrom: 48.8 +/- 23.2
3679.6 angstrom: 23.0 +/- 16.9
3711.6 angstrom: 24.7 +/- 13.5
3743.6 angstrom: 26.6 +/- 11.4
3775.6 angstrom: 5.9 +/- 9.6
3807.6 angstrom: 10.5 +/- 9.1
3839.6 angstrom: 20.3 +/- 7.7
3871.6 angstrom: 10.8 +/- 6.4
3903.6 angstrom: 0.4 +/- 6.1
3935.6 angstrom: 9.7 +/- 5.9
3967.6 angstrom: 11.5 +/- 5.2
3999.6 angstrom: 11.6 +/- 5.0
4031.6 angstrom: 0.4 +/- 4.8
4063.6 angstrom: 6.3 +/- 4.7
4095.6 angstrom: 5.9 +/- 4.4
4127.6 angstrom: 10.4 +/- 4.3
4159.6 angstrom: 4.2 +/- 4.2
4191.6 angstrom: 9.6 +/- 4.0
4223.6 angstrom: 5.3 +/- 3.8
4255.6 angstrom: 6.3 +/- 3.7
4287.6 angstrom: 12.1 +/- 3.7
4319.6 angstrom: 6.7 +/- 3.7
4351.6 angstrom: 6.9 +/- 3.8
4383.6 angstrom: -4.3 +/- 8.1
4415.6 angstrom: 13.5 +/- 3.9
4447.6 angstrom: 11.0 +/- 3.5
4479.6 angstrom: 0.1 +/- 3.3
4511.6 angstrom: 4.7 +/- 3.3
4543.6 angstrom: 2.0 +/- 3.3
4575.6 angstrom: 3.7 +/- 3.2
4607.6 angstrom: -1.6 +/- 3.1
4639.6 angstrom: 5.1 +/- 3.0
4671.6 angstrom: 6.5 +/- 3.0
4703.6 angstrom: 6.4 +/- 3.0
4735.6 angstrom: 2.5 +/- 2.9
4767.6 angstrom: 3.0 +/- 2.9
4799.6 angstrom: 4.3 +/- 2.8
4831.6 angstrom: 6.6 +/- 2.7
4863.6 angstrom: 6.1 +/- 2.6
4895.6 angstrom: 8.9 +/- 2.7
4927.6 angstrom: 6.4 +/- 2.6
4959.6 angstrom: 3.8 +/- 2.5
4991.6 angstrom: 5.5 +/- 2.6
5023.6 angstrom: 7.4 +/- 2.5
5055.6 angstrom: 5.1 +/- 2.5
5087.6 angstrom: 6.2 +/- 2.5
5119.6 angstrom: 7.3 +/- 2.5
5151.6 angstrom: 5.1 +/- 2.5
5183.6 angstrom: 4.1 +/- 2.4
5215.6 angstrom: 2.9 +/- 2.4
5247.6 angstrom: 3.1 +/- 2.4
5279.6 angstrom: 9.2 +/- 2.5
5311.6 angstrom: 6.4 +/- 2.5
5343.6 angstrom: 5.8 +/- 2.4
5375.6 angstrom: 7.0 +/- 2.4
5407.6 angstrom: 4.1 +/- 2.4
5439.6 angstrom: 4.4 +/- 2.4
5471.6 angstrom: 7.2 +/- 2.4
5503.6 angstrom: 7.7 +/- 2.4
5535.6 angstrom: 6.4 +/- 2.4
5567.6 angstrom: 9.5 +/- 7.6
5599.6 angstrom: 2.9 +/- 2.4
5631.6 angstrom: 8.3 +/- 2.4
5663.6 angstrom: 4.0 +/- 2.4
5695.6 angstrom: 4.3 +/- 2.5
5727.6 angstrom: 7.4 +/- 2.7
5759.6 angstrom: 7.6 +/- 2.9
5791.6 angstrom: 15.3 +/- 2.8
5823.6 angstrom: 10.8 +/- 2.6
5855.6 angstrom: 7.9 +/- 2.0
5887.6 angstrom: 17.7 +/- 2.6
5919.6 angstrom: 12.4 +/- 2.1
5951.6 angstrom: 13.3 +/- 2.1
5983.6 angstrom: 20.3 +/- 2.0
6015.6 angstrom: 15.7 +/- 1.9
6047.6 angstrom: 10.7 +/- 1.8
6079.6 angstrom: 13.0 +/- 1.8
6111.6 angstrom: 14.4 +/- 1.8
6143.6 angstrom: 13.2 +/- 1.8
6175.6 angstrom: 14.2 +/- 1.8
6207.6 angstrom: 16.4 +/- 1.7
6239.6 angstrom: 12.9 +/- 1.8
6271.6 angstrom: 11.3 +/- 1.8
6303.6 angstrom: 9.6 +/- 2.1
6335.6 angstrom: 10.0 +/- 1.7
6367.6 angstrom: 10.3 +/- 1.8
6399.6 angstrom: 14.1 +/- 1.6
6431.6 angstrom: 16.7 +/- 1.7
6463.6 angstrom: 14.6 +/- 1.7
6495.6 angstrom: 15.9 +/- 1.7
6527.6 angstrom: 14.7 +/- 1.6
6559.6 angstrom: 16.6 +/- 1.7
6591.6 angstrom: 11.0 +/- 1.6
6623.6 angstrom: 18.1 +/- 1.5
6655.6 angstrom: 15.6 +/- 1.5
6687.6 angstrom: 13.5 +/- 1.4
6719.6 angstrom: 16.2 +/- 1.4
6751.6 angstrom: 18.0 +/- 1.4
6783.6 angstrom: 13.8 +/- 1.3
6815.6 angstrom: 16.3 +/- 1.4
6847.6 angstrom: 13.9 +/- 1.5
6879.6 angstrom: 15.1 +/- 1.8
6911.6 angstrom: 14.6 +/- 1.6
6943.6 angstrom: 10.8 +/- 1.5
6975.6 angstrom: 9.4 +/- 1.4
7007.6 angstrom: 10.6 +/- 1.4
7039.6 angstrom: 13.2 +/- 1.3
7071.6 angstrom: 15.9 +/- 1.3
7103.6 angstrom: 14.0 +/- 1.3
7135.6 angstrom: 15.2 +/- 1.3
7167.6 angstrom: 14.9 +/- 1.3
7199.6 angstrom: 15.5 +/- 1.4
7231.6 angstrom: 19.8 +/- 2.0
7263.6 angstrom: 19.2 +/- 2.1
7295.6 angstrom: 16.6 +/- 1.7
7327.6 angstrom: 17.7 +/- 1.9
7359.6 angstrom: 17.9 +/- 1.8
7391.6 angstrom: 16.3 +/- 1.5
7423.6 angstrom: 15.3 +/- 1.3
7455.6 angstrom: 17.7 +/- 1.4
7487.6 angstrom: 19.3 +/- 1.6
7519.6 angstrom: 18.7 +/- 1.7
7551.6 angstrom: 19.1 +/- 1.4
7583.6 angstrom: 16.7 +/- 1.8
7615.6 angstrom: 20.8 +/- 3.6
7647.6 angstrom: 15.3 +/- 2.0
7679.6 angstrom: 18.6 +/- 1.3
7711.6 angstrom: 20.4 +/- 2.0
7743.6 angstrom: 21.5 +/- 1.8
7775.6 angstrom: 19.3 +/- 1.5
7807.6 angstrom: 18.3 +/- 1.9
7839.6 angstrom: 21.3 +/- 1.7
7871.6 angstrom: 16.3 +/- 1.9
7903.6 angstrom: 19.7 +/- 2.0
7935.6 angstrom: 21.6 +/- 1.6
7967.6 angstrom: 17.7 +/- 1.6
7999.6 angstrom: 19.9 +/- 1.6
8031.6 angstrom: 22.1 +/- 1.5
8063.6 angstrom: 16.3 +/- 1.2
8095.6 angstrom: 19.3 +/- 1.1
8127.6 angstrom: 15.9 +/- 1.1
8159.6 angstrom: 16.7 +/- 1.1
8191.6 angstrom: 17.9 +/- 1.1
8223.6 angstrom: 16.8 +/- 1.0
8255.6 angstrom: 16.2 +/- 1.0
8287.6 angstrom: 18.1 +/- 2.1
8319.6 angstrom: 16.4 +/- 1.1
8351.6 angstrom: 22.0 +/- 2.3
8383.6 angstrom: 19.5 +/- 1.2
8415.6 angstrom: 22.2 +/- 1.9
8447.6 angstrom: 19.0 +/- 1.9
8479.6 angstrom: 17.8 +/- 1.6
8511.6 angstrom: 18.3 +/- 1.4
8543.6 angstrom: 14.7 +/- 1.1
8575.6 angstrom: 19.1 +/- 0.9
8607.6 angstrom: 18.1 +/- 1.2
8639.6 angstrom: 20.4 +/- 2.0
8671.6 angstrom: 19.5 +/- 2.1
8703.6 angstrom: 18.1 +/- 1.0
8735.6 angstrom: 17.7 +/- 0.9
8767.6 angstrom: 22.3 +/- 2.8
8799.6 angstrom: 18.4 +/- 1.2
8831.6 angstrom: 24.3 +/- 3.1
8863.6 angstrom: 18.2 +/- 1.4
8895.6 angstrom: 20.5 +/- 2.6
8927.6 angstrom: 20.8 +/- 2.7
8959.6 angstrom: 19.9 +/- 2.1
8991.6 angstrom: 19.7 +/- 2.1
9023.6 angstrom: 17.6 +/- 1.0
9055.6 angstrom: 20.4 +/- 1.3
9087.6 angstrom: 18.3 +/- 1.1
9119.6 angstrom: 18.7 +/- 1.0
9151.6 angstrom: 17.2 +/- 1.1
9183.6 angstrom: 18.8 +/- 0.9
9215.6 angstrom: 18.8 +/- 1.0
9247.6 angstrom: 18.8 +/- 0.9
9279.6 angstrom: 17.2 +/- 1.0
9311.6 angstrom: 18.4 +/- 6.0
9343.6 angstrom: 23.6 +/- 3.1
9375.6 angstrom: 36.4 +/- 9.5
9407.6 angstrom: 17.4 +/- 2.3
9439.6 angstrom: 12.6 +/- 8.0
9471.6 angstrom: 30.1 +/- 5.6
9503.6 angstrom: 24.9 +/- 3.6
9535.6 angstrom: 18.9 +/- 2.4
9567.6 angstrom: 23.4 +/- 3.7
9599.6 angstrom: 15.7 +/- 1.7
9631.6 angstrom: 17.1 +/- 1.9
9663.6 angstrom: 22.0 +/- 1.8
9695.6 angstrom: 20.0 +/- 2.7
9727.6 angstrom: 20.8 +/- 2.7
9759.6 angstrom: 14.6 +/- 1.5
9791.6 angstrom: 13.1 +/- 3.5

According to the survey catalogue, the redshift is 0.603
